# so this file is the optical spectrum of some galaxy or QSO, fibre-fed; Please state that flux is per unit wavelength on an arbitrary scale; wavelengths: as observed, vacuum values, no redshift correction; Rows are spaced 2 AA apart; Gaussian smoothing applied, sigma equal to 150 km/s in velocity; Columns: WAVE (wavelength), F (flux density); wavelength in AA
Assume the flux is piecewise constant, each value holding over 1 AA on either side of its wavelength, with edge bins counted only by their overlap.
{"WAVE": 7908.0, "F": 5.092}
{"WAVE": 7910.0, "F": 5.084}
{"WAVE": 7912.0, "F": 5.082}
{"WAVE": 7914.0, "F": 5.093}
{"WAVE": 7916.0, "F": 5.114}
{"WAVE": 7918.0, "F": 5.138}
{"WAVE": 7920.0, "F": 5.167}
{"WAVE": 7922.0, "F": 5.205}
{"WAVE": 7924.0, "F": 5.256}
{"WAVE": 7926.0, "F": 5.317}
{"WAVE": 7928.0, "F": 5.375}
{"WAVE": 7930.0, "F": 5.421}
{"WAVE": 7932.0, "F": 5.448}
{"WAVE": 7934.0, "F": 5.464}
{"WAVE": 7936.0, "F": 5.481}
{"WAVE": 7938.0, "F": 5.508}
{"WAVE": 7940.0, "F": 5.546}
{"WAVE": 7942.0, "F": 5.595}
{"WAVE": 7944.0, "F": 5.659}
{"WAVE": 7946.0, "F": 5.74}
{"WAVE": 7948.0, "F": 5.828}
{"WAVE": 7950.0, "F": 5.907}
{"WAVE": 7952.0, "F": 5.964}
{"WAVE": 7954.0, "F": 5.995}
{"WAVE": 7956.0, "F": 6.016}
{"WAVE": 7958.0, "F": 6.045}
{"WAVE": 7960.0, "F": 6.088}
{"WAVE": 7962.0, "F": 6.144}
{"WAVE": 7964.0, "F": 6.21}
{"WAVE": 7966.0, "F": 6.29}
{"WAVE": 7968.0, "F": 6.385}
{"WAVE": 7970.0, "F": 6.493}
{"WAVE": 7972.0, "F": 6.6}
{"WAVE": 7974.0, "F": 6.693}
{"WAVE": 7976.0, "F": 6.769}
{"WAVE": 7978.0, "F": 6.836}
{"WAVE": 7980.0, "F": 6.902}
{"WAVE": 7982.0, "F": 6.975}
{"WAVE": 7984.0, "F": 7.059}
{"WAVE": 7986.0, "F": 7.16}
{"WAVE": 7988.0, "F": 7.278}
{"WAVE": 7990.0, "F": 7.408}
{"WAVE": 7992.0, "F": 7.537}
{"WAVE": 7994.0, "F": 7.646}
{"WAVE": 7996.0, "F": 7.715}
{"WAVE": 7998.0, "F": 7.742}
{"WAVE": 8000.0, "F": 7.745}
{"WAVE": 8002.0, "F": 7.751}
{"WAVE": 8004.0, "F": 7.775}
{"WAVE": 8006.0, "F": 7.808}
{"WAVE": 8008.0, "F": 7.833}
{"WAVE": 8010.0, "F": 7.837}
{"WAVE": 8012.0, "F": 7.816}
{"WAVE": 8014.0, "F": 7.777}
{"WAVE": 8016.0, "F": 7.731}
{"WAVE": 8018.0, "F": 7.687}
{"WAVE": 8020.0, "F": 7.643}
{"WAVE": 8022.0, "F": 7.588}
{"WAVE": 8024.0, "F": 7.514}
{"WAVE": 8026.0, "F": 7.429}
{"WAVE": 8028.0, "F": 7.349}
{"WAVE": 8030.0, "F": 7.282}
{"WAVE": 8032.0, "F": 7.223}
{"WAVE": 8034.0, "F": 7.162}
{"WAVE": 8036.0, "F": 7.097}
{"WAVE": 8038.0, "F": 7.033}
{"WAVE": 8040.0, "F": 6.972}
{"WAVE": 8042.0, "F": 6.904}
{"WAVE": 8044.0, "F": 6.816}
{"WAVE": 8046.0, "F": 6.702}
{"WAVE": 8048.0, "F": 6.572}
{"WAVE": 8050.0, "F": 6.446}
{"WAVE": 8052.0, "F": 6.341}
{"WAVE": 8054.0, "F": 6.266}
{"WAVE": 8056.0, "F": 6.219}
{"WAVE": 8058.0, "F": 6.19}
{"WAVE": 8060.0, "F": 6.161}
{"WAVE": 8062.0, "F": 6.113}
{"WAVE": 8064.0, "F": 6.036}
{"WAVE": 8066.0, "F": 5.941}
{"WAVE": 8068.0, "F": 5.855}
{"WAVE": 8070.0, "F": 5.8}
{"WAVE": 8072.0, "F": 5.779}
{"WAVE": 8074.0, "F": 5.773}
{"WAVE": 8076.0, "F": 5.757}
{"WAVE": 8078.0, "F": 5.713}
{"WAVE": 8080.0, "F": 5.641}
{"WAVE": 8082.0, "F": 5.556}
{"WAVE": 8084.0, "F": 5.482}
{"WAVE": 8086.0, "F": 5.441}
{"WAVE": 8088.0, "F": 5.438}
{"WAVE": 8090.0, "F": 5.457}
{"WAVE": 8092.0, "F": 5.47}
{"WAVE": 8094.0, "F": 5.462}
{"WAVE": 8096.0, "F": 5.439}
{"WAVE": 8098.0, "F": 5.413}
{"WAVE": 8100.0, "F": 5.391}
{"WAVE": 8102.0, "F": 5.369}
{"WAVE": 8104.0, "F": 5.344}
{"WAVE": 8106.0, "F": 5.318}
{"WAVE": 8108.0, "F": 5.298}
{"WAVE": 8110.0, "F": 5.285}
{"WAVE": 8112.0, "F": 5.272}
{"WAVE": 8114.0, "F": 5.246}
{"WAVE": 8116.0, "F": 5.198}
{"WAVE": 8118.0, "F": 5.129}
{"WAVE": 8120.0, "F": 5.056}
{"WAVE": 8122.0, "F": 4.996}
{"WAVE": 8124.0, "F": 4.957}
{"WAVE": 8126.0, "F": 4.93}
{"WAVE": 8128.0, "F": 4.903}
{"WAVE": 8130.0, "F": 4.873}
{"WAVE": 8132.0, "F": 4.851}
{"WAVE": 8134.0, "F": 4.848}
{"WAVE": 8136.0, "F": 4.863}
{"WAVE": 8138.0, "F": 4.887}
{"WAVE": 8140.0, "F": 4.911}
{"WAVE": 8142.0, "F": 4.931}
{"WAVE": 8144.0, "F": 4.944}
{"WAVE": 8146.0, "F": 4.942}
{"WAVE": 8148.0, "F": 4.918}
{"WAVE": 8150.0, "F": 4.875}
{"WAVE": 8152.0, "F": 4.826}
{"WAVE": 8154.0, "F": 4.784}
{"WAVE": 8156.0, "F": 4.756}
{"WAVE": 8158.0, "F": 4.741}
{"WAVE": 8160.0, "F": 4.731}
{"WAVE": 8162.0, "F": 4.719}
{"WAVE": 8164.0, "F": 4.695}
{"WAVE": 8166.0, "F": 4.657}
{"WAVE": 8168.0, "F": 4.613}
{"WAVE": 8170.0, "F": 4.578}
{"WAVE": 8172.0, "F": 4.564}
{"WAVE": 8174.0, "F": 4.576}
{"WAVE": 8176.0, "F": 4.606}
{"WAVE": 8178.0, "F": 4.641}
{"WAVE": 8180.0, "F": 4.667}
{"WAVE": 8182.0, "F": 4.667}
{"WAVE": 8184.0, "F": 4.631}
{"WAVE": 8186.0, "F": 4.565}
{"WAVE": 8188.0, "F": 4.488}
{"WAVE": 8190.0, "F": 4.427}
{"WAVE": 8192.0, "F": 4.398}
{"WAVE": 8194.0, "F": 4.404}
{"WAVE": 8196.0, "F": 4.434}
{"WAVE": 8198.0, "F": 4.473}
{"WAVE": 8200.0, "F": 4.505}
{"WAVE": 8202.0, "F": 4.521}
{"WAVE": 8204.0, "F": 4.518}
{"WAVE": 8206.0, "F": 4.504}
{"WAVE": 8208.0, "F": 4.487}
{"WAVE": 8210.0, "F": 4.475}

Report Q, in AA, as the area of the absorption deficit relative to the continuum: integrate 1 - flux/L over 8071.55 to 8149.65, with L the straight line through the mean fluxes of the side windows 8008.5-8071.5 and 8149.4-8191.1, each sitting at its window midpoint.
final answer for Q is 6.0 AA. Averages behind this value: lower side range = 6.89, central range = 5.24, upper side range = 4.65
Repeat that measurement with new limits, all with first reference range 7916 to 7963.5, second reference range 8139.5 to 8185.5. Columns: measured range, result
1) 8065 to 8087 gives -2.71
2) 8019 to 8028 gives -3.81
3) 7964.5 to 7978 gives -2.60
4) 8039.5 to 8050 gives -3.13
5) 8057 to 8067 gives -1.86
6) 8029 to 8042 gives -4.65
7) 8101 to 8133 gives -1.37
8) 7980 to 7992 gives -3.86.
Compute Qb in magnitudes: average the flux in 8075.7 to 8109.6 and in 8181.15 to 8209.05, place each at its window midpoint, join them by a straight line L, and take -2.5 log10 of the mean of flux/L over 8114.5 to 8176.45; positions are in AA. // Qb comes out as 0.03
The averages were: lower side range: 5.46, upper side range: 4.5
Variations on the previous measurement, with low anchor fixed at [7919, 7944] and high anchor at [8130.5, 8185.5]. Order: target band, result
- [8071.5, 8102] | -0.12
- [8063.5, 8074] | -0.17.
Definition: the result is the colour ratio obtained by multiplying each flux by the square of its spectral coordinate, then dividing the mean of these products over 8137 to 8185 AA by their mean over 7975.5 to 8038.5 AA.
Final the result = 0.66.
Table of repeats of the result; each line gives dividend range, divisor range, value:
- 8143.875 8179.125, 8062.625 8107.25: 0.86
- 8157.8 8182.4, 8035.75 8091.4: 0.78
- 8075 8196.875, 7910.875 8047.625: 0.78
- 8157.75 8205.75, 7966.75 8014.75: 0.66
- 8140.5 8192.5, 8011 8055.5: 0.68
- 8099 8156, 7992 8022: 0.67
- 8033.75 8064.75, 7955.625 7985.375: 1.03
